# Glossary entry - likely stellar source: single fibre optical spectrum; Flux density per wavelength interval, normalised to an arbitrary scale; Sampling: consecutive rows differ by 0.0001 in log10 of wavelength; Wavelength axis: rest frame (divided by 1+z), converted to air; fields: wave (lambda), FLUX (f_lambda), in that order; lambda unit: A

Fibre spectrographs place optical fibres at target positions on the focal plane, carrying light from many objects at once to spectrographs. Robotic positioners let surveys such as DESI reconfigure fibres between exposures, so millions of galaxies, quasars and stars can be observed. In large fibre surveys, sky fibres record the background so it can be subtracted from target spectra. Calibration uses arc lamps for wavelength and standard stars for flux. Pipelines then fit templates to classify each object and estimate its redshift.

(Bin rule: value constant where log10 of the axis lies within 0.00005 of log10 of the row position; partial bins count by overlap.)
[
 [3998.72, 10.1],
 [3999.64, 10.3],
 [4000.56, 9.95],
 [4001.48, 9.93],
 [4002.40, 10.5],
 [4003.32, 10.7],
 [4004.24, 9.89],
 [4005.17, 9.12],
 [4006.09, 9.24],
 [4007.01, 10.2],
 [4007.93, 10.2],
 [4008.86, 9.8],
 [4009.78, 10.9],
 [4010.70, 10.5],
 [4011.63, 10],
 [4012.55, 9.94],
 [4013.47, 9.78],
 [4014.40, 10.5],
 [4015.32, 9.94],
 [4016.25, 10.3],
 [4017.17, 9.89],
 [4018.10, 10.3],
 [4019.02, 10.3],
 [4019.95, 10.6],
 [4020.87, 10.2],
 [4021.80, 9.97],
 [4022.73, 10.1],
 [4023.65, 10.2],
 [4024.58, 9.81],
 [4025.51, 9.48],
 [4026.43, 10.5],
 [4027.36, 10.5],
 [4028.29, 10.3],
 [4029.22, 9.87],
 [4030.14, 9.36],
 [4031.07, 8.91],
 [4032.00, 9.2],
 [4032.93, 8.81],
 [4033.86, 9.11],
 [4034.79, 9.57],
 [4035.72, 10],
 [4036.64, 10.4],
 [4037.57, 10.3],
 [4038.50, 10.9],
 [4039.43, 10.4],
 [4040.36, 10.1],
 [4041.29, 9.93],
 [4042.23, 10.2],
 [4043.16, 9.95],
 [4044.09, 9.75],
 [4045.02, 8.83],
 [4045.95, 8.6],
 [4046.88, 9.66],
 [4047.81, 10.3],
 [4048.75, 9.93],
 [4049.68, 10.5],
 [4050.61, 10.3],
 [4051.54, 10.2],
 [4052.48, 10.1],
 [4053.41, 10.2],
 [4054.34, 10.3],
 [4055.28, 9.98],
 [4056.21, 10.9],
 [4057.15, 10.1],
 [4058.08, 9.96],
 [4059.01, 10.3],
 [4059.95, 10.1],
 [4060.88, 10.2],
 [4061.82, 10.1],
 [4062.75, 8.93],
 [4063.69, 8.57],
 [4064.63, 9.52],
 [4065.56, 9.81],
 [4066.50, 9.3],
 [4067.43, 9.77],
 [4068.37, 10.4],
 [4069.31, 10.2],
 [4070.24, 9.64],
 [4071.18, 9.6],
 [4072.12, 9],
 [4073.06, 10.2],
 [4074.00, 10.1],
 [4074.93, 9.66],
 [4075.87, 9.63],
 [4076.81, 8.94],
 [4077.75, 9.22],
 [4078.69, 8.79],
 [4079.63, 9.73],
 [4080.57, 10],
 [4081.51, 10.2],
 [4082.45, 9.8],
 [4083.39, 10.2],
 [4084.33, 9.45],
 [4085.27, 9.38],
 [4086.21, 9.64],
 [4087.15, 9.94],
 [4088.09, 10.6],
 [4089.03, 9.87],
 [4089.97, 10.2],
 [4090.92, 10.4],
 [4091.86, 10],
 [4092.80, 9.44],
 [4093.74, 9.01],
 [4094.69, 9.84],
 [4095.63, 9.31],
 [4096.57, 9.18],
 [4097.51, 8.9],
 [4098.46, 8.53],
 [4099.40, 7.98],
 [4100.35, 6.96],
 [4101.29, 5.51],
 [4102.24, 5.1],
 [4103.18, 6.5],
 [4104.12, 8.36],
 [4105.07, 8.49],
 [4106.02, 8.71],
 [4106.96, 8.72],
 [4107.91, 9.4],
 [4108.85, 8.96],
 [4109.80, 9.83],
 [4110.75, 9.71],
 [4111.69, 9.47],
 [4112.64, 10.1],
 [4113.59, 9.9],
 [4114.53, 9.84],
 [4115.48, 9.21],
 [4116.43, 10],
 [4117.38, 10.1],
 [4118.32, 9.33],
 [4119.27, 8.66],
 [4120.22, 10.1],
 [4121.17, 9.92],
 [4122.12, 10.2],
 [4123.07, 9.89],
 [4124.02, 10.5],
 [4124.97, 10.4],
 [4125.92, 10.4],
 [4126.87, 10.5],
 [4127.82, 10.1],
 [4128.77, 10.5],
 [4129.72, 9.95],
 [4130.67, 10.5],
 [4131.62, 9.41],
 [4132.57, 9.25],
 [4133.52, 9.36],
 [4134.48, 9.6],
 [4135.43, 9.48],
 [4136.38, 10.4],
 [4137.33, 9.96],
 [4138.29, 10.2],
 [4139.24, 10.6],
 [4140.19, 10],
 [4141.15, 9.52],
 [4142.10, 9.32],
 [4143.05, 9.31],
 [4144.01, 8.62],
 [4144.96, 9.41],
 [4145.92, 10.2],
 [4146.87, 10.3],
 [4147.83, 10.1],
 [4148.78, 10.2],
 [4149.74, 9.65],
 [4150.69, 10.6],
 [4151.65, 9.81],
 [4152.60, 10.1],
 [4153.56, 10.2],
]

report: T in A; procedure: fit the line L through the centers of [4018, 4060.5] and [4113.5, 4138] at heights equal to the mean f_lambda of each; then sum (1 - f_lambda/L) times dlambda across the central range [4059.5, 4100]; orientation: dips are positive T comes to 1.40 A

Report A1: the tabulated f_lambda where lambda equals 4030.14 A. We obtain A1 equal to 9.36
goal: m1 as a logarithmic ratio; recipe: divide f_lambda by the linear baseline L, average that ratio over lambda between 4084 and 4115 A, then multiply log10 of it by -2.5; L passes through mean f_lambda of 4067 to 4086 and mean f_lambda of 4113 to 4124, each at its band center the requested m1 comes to 0.08 mag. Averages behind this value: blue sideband 9.69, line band 9.01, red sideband 9.78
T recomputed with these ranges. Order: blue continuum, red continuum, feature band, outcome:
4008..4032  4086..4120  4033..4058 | -0.6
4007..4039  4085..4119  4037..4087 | -1.6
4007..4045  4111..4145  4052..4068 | 0.1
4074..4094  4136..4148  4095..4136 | 2.3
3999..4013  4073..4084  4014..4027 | -0.2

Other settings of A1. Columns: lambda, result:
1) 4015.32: 9.94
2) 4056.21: 10.9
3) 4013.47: 9.78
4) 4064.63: 9.52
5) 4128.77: 10.5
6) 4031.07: 8.91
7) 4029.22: 9.87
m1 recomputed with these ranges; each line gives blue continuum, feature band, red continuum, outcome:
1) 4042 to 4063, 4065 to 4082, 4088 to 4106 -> -0.040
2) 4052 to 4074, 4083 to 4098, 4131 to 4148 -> 0.013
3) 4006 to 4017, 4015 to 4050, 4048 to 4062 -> 0.028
